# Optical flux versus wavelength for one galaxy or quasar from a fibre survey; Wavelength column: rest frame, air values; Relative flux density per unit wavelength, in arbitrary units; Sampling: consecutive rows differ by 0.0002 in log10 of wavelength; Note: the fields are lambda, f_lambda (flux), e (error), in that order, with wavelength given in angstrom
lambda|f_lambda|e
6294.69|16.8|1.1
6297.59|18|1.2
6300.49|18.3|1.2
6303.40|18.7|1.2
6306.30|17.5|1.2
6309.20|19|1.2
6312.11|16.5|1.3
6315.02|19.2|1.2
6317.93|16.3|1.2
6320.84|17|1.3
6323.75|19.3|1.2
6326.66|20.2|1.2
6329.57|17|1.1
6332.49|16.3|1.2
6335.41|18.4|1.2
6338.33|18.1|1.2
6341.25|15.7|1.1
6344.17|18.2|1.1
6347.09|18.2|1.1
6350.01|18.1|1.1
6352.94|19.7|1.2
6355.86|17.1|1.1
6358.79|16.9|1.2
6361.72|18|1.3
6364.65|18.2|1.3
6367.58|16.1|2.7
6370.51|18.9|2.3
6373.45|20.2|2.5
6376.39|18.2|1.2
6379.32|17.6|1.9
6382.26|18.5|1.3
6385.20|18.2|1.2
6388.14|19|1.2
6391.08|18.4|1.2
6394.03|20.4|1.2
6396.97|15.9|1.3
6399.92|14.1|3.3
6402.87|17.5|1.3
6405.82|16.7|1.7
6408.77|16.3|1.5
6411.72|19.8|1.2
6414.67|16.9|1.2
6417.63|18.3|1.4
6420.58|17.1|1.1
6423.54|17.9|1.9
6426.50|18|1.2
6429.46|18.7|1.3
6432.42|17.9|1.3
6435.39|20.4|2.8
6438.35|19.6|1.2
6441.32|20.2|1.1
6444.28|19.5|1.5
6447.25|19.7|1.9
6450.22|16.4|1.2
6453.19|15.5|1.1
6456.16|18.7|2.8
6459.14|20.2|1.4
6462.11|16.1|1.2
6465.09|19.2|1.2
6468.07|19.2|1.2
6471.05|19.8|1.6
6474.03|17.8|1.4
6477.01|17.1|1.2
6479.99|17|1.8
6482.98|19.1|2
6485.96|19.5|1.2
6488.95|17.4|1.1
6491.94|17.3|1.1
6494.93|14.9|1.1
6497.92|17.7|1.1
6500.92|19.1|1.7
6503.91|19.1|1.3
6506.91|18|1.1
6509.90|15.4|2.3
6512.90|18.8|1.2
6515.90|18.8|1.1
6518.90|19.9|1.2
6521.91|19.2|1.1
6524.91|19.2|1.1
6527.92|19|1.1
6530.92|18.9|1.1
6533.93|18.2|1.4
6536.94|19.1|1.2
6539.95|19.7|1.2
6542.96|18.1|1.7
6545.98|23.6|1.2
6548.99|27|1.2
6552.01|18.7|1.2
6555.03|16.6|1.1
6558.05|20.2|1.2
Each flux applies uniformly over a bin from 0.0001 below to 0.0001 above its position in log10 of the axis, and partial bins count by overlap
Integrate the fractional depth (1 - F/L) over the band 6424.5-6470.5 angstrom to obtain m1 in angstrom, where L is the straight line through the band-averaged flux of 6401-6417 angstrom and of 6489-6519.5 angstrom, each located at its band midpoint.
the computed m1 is -2.8 angstrom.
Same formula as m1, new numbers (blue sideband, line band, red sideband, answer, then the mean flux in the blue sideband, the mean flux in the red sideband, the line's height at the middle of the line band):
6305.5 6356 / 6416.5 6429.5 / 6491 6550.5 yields 0.4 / 17.9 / 19.1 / 18.5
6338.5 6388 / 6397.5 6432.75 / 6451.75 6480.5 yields 1.3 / 18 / 18.1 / 18.1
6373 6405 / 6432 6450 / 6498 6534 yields -1.2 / 17.9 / 18.6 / 18.2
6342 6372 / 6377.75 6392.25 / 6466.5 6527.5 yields -0.3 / 17.9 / 18.2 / 18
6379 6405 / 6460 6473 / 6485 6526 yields -0.5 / 17.7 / 18.1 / 18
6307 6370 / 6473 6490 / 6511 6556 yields 1.0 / 17.8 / 19.7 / 19.2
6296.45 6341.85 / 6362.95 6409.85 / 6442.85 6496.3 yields 0.4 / 17.9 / 18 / 17.9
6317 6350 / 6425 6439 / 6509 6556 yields -0.2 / 17.7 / 19.5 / 18.6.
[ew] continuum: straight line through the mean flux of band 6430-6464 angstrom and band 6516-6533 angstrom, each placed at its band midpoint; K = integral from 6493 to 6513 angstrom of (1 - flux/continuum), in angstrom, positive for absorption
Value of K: 1.6 angstrom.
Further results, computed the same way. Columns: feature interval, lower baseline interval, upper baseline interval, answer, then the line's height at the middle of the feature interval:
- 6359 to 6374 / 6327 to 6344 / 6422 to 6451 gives -0.17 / 17.8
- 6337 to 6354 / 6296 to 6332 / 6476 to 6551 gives 0.19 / 18.2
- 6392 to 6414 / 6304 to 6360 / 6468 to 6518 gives 0.80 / 17.9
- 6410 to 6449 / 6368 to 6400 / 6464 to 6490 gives -0.83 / 18.3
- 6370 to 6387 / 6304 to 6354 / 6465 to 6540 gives -0.51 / 18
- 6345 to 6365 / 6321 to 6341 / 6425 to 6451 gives 0.21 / 18.2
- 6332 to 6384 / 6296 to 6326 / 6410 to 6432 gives 0.31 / 18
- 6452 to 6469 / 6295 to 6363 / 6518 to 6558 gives 0.82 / 19.1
